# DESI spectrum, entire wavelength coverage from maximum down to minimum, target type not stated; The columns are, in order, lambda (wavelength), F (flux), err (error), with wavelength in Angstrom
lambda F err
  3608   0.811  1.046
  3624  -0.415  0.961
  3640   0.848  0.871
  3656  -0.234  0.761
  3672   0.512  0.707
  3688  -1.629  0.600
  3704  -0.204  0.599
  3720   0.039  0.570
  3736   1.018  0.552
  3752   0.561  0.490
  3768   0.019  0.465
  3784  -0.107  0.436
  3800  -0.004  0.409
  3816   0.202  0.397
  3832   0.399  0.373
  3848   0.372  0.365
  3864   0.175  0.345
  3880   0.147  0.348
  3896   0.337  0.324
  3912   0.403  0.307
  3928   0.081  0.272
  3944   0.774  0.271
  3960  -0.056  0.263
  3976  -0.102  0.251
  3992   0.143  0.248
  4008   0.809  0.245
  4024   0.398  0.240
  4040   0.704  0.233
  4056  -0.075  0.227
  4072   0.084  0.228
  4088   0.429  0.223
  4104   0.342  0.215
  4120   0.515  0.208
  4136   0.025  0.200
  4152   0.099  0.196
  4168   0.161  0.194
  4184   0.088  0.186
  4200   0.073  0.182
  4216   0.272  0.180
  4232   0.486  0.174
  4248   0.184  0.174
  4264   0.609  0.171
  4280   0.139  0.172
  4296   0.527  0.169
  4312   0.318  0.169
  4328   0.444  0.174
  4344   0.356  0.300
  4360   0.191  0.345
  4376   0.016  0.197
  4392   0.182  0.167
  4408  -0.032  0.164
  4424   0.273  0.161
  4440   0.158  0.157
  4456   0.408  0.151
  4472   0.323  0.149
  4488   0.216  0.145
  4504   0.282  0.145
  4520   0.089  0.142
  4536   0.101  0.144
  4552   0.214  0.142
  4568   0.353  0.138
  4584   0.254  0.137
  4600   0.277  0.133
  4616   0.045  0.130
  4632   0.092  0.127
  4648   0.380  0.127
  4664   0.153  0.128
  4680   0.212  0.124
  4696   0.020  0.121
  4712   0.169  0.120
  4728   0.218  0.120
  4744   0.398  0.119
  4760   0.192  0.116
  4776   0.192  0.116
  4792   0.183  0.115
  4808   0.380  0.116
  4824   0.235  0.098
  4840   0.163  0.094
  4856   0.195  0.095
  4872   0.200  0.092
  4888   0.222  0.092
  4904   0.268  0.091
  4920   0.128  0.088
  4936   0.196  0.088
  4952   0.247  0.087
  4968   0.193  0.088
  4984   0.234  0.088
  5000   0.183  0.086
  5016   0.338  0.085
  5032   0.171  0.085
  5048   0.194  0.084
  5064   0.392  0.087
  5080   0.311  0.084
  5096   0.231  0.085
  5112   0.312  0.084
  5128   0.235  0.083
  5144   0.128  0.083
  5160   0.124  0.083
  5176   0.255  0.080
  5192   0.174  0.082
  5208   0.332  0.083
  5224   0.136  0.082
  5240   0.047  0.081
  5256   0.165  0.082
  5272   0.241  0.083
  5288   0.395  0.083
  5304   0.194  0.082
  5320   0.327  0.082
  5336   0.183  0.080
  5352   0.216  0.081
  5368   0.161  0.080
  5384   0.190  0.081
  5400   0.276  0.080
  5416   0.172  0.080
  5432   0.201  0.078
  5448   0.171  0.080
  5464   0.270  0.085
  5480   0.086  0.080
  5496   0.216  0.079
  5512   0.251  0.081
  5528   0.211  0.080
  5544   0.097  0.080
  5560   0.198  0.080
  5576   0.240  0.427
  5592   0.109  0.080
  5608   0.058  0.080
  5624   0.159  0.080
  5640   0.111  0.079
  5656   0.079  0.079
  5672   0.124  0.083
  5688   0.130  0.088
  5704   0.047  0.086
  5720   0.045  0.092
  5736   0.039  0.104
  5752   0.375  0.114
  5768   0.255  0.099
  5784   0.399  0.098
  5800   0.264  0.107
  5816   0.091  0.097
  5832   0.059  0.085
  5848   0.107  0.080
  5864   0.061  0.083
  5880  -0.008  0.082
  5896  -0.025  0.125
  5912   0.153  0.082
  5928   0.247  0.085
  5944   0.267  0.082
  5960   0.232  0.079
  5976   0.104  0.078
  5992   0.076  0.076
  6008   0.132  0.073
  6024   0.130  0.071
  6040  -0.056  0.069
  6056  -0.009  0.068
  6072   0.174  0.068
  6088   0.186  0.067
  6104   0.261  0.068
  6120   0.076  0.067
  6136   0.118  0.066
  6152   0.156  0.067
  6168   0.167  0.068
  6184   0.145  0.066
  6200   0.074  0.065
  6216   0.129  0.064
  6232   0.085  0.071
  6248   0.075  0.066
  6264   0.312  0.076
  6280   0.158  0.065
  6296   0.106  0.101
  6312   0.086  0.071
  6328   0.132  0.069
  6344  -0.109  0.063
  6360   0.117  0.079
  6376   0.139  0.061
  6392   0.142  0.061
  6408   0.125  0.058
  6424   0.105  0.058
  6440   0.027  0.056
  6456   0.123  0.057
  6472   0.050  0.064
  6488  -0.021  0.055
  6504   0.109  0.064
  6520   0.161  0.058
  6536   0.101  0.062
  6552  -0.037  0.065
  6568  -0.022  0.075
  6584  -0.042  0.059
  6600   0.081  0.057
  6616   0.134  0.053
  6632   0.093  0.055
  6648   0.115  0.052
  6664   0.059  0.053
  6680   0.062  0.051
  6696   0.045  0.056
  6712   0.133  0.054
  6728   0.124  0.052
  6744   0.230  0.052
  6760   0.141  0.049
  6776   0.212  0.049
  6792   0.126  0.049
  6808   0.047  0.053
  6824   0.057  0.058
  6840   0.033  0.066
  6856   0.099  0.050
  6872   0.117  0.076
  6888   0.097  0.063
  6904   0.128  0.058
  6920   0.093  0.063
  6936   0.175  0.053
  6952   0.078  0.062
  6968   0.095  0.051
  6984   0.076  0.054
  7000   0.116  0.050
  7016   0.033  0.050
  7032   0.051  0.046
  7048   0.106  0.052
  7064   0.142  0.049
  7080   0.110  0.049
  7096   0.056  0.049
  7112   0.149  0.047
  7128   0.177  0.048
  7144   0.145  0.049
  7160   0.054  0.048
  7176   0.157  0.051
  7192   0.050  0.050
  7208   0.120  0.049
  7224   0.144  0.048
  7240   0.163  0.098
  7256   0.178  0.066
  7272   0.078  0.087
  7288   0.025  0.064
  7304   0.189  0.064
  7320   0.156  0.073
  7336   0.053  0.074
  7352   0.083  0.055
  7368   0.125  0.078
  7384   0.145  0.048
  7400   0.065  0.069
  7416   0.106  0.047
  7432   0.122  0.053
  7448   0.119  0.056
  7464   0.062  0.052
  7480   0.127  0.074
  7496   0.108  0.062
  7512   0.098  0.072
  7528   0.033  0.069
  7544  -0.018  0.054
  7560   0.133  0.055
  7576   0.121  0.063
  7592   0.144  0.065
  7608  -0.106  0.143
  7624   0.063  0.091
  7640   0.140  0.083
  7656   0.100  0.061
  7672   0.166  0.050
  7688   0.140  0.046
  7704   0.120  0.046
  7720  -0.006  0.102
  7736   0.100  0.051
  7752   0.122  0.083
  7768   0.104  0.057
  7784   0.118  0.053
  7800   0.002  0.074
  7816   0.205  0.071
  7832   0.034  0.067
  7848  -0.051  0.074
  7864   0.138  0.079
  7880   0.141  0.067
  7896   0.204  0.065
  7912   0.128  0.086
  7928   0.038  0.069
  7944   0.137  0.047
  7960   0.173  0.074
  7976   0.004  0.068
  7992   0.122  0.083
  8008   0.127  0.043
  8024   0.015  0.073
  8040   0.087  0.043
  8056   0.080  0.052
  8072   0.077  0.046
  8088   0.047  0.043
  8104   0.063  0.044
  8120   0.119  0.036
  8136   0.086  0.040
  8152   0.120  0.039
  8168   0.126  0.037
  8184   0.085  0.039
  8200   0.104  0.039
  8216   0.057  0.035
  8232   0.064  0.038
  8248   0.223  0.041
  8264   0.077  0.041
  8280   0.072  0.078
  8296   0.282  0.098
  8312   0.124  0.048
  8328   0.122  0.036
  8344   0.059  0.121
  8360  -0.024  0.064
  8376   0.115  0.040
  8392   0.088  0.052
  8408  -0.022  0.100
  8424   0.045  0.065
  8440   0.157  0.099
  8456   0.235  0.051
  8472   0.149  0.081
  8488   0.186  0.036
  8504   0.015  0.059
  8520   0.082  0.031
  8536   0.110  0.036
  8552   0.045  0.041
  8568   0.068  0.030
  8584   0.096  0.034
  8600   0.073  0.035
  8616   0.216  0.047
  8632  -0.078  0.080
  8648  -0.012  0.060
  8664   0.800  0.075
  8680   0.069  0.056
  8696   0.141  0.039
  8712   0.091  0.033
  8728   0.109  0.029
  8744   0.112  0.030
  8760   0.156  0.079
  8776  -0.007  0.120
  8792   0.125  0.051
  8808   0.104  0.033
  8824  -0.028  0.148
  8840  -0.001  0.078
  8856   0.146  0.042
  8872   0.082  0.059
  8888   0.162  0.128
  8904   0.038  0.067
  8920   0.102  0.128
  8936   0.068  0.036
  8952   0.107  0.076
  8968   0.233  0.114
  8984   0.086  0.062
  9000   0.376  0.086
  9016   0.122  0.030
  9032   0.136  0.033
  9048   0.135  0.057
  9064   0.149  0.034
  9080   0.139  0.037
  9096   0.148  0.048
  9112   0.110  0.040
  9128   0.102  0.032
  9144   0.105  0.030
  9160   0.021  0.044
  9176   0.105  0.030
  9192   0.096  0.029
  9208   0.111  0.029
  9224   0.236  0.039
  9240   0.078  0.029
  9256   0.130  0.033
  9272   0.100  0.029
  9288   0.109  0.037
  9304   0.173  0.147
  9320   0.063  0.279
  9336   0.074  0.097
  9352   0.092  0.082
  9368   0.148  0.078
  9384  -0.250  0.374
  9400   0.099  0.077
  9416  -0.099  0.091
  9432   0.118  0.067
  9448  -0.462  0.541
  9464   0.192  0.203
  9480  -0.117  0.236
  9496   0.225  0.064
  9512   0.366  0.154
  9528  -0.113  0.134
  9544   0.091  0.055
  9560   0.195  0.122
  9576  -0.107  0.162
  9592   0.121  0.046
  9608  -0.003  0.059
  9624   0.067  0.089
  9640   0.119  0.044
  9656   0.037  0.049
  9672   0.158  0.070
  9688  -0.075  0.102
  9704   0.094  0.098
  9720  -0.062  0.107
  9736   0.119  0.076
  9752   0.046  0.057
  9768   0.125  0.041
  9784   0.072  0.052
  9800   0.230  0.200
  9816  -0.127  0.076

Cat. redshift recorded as 1.324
